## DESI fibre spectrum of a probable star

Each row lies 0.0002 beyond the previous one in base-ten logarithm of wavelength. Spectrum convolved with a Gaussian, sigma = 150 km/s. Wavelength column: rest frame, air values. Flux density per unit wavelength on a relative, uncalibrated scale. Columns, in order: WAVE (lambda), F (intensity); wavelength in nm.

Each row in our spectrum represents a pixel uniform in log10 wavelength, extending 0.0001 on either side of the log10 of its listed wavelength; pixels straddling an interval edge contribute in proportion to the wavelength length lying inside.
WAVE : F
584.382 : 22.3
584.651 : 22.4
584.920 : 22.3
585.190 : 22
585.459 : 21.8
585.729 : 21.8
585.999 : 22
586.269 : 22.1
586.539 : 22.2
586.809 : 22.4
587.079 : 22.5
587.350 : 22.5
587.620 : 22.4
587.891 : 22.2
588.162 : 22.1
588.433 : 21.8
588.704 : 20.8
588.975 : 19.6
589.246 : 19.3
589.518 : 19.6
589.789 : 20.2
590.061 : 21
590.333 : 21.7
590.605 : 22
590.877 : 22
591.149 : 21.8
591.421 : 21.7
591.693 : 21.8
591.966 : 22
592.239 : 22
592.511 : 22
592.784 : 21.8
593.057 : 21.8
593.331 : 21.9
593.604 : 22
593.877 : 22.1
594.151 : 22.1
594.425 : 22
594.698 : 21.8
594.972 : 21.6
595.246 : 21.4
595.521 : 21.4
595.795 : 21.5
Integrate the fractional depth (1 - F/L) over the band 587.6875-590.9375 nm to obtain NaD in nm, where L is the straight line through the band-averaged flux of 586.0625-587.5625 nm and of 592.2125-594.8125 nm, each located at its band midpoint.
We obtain 0.17 nm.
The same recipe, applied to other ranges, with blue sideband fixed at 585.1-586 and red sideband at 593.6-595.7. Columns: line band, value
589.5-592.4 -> 0.040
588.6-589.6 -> 0.093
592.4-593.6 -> -0.005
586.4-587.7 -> -0.032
